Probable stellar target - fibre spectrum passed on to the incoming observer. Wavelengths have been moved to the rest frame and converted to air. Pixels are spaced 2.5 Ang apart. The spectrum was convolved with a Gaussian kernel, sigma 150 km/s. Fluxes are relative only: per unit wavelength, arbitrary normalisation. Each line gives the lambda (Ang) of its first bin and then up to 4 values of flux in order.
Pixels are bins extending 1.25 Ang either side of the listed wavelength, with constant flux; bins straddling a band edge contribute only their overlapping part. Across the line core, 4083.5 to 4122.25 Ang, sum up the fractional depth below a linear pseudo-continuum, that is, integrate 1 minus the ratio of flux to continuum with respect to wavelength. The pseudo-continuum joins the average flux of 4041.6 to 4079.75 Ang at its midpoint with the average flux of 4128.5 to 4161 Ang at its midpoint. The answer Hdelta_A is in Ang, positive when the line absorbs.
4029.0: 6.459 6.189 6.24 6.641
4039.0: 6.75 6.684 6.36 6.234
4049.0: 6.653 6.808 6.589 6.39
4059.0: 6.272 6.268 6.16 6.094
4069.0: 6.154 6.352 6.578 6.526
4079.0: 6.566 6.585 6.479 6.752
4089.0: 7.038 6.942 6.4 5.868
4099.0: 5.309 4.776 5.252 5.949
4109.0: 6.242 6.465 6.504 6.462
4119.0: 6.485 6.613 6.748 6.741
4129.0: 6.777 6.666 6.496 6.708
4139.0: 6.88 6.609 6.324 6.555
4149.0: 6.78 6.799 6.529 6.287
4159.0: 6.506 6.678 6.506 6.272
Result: 1.8 Ang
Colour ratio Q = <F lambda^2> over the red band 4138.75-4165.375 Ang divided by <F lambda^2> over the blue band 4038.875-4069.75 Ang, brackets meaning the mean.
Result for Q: 1.1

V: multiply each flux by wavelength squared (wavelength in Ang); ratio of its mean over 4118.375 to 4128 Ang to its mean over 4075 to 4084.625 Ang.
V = 1.04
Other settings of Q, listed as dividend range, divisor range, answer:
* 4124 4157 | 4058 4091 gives 1.06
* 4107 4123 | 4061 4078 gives 1.04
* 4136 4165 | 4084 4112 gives 1.11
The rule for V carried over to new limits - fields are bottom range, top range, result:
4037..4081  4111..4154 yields 1.07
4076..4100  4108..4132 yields 1.03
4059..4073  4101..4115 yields 0.97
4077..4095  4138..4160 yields 1.02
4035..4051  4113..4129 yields 1.05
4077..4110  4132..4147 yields 1.09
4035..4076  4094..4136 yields 1.00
